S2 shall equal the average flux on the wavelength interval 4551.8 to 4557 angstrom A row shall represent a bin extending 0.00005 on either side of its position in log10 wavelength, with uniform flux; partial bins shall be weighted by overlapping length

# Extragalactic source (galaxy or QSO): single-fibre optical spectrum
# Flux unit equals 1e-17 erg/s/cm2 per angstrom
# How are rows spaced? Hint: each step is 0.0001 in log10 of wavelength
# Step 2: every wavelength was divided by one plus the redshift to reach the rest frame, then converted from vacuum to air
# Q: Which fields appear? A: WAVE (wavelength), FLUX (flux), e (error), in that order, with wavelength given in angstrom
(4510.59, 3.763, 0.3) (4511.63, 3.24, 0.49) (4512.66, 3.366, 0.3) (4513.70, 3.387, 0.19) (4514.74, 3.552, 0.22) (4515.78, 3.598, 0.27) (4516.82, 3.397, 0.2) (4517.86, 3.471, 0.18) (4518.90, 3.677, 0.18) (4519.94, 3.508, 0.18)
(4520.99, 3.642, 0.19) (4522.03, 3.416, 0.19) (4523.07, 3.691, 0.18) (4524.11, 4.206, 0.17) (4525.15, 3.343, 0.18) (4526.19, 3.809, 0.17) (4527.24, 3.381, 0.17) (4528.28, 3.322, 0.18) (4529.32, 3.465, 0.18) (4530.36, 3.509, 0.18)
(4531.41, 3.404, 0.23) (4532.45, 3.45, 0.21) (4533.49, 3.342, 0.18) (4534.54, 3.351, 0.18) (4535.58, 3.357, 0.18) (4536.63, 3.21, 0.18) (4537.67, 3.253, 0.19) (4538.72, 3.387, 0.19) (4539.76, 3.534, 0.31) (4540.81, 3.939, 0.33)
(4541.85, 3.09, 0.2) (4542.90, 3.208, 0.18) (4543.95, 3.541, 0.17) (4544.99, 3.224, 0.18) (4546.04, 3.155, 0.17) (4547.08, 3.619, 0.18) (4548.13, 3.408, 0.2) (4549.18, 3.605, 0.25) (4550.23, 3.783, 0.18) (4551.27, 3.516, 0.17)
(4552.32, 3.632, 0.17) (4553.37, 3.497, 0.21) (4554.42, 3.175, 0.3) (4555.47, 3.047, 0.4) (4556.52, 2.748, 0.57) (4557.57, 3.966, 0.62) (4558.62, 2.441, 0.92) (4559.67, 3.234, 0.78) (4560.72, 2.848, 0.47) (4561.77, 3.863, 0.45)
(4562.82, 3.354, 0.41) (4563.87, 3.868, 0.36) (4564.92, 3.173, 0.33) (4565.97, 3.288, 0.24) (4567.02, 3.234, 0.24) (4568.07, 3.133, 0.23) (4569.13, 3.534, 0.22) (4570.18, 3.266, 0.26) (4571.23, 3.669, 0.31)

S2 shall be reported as 3.22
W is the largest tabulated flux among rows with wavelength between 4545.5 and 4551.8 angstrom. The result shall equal 3.783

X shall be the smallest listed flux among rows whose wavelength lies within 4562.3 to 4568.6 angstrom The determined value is 3.133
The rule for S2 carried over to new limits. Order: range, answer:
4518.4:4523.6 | 3.58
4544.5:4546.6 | 3.2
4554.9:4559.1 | 3.06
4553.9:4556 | 3.11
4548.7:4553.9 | 3.61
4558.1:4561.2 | 2.84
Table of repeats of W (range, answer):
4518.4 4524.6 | 4.206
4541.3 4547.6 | 3.619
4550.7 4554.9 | 3.632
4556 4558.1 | 3.966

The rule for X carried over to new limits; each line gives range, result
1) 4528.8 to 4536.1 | 3.342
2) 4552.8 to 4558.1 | 2.748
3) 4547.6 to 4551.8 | 3.408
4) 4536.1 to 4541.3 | 3.21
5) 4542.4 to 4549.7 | 3.155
